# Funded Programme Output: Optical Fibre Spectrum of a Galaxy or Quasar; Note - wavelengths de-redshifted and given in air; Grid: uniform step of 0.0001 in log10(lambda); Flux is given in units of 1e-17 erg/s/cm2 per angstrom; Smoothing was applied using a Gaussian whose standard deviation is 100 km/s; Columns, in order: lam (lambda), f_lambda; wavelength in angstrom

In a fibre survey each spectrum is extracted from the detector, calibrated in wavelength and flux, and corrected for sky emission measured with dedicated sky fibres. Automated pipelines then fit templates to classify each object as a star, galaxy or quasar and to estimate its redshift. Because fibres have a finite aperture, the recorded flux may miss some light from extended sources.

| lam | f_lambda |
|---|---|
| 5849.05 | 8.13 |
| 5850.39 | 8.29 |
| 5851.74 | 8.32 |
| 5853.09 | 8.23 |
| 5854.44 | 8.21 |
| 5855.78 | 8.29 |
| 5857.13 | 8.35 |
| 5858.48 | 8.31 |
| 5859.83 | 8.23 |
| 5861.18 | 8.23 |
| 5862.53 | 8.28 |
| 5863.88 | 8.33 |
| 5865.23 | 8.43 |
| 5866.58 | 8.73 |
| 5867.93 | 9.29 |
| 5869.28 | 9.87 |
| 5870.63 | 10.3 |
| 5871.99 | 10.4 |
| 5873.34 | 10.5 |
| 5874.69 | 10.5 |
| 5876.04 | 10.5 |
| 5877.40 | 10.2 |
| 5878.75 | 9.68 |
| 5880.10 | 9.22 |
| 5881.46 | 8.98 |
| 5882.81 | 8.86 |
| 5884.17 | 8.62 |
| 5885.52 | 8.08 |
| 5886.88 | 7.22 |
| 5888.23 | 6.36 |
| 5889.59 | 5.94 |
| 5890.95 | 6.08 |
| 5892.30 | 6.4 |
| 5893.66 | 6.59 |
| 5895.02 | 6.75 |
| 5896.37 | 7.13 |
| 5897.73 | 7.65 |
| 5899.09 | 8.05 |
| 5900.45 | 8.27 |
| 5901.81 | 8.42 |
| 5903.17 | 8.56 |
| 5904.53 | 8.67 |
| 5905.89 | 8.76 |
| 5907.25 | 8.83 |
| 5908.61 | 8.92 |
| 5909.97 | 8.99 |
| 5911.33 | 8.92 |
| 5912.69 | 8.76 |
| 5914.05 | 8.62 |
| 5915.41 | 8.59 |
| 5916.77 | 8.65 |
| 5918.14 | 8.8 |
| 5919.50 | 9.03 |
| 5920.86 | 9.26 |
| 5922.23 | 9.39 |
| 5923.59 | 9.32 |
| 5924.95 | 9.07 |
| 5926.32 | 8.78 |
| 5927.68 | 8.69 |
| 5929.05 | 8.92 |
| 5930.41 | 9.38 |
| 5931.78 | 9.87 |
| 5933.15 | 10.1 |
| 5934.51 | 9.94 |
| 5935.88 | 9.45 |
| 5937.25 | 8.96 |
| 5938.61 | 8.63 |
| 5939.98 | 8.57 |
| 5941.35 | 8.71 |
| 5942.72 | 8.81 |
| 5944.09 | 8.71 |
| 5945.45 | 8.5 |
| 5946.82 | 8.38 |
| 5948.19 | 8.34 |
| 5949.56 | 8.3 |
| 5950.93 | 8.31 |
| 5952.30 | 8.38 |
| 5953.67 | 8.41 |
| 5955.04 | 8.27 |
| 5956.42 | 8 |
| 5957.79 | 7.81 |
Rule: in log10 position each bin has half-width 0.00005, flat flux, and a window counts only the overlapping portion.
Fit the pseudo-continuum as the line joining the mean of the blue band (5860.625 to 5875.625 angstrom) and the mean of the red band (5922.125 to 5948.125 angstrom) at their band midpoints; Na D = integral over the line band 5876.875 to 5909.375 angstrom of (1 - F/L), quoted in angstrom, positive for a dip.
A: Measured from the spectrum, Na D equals 4.4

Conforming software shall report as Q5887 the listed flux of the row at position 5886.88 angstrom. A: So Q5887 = 7.22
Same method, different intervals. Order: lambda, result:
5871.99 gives 10.4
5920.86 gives 9.26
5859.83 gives 8.23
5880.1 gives 9.22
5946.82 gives 8.38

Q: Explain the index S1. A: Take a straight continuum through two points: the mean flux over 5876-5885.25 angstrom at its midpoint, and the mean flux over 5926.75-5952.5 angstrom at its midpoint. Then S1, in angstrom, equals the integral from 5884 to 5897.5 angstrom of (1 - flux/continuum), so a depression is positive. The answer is 3.4 angstrom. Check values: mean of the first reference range 9.3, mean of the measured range 6.88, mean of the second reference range 8.9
